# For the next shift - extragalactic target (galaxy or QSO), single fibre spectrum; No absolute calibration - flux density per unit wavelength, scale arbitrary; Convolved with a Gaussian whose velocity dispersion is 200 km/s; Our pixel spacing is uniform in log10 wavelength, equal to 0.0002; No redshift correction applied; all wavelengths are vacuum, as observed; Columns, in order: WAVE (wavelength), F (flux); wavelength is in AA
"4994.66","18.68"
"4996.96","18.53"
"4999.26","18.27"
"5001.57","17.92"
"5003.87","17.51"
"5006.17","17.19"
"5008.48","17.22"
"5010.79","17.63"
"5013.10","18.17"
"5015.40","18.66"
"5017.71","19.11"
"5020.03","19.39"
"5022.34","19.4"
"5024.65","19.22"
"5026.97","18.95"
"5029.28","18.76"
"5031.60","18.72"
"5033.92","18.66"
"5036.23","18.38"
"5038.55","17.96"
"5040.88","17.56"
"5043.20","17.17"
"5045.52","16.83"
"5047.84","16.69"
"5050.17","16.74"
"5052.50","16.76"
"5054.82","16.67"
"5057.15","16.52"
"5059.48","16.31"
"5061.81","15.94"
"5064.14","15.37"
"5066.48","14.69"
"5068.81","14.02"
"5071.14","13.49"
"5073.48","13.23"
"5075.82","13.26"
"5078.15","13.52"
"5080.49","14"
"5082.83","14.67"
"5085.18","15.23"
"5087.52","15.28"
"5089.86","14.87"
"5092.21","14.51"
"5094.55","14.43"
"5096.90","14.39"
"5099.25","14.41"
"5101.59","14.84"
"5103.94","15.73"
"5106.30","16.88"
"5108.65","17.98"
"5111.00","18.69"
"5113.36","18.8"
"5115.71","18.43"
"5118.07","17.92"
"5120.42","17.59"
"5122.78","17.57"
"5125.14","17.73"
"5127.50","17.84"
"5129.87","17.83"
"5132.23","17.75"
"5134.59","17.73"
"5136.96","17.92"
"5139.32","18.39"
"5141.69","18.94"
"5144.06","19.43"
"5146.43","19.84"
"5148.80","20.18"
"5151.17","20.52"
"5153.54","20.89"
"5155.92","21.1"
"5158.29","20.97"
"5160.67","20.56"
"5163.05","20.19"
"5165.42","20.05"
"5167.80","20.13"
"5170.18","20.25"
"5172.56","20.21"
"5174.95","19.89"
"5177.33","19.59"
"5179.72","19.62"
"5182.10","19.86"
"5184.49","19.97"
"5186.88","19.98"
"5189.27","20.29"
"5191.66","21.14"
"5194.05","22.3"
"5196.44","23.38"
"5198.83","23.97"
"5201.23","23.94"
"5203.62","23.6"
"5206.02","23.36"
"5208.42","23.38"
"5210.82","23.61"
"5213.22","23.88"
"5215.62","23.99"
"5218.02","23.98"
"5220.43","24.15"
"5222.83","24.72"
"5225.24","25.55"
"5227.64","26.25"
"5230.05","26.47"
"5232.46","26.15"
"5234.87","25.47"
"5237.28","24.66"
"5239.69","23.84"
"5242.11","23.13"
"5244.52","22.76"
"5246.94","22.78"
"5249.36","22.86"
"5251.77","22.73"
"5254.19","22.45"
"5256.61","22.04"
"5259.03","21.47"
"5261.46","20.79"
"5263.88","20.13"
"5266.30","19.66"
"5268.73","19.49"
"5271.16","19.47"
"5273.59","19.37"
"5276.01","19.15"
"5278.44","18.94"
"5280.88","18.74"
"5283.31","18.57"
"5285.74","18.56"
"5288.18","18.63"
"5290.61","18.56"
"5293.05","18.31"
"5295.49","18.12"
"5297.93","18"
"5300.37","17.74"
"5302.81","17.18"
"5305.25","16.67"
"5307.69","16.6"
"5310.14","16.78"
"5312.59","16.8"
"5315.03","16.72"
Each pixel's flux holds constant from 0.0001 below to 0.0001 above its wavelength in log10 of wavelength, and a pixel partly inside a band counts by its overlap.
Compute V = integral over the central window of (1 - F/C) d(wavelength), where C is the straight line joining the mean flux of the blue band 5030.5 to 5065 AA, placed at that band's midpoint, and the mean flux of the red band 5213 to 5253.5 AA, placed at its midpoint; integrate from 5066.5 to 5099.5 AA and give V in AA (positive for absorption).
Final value 7.5 AA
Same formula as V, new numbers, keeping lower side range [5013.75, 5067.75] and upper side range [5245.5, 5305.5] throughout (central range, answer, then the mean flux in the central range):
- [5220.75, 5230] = -3.02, 25.5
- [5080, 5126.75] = 4.89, 16.2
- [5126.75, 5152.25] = -0.43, 18.8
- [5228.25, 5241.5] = -4.08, 25.3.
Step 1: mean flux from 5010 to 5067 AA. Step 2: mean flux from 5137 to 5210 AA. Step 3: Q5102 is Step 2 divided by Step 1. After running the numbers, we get 1.18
